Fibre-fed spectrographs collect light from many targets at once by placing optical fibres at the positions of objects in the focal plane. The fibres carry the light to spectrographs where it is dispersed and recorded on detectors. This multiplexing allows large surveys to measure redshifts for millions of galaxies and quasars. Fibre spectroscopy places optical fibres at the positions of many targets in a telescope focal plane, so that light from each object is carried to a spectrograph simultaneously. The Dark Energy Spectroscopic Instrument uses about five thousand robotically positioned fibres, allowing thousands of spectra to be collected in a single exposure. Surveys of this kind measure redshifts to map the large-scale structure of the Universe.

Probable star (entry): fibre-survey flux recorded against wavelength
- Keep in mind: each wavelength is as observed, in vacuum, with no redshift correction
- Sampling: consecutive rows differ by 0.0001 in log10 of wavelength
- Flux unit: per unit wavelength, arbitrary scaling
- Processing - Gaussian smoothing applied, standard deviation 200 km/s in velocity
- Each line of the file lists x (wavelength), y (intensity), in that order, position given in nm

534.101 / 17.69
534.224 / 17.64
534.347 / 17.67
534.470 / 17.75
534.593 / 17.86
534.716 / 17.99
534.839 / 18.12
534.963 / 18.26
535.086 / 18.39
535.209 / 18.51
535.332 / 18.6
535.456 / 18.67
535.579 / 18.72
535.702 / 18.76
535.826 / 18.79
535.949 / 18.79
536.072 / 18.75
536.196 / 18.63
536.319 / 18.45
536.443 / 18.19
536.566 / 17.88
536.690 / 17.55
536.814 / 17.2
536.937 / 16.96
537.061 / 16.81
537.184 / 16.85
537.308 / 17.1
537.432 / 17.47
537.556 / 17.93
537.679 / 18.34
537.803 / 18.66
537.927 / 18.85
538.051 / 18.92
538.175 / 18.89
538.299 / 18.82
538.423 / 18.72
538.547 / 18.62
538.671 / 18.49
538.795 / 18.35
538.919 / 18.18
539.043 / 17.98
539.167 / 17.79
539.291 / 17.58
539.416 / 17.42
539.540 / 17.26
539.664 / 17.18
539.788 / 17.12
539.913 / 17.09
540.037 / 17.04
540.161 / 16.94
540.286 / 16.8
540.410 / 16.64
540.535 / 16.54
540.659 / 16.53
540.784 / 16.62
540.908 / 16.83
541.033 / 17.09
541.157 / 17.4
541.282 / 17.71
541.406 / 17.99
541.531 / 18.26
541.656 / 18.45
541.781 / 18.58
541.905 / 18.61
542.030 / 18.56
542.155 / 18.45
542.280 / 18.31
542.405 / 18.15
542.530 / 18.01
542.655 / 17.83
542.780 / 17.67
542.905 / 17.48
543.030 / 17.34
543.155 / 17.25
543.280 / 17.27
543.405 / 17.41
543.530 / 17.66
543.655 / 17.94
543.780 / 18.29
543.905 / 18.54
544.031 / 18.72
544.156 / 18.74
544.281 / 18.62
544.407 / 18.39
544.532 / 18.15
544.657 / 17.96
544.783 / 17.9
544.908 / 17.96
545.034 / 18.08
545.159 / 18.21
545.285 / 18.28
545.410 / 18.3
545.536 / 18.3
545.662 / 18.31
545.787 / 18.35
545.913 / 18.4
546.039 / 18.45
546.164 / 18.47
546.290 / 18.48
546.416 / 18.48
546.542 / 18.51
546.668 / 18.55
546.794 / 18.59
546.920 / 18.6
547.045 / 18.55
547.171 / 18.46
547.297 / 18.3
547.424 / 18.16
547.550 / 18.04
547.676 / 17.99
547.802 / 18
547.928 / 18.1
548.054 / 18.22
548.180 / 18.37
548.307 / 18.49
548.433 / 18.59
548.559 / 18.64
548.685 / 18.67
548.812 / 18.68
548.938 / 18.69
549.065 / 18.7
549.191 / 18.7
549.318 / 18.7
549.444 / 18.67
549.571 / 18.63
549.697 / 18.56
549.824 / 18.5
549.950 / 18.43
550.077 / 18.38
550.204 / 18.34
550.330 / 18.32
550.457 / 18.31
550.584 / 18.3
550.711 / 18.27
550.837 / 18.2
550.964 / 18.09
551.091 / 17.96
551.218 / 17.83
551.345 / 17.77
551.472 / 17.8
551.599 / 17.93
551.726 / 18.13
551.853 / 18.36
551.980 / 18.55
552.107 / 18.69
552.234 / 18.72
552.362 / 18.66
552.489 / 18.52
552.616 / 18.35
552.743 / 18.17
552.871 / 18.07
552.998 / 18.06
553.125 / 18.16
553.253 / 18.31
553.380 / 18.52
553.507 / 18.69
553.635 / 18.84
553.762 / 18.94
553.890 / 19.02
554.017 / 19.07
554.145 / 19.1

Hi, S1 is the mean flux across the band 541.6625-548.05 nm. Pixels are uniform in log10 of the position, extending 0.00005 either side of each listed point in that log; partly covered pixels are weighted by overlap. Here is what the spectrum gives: 18.2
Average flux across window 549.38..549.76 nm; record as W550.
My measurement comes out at 18.6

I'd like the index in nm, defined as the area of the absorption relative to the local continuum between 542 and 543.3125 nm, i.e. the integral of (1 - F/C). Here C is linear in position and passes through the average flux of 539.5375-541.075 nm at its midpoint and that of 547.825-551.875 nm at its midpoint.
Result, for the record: -0.046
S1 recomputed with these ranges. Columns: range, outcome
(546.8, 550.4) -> 18.5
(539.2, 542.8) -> 17.5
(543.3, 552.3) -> 18.3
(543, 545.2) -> 18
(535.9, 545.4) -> 17.9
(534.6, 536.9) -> 18.3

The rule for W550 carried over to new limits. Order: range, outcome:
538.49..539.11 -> 18.3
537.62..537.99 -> 18.6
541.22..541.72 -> 18.1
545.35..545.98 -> 18.3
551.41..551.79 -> 18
